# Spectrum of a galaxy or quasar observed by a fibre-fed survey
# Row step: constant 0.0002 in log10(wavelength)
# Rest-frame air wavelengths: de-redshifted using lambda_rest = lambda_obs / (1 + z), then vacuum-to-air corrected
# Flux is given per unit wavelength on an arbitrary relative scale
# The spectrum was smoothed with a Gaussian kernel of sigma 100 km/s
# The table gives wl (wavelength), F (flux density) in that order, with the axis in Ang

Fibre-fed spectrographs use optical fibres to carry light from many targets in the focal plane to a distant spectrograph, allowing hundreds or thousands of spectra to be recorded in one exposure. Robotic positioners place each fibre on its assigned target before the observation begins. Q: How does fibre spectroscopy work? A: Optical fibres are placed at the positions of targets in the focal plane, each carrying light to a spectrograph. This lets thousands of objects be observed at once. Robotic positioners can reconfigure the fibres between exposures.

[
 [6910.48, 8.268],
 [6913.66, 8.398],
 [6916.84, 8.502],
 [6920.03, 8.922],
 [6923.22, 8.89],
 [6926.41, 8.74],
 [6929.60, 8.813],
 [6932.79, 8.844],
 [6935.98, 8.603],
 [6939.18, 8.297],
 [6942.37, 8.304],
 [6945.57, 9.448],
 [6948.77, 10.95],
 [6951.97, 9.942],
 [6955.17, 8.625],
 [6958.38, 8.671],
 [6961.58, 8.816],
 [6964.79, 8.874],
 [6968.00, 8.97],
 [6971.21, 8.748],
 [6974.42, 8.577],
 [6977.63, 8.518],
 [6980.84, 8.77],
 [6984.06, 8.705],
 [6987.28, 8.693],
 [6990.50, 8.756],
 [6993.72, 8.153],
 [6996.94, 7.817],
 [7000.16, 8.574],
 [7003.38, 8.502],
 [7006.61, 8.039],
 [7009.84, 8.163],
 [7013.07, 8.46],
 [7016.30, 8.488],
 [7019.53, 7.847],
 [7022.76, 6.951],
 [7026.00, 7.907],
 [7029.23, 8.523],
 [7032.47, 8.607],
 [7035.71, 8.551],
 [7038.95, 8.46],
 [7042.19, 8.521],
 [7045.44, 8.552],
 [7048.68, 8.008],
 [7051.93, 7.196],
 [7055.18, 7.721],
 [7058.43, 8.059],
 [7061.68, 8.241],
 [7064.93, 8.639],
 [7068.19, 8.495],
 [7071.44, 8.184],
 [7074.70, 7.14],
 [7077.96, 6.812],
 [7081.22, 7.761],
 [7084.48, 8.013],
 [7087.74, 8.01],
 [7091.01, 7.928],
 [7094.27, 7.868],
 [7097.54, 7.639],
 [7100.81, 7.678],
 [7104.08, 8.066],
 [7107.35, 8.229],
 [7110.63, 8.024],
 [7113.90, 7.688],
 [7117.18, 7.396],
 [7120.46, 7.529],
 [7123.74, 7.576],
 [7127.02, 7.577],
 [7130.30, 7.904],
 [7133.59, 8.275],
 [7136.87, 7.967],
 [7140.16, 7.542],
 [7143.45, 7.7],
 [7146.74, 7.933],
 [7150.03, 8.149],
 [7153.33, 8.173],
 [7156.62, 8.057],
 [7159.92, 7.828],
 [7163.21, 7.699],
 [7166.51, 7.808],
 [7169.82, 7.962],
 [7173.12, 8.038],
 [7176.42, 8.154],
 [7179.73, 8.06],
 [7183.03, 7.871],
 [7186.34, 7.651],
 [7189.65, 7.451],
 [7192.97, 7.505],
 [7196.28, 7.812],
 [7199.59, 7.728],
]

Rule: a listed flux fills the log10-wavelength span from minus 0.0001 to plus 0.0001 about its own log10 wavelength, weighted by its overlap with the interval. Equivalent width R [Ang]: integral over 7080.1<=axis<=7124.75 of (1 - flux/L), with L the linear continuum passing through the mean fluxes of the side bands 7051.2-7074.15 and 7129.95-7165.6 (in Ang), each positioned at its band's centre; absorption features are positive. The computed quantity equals 1.0 Ang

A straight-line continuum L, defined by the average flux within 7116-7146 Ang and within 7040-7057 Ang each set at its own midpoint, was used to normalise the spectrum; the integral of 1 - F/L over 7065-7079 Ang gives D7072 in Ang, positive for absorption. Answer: 0.2 Ang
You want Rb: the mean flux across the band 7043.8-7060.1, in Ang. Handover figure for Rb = 7.91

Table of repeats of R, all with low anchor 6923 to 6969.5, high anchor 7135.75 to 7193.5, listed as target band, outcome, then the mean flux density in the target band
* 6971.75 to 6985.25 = 0.27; 8.65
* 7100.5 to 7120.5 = 0.77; 7.83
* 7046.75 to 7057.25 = 0.94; 7.69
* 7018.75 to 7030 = 1.10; 7.75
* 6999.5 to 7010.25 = 0.46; 8.31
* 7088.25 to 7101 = 0.65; 7.81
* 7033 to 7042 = 0.00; 8.52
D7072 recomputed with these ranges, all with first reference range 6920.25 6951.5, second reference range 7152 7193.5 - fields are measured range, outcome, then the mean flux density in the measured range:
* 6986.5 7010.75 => 1.1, 8.33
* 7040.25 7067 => 1.0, 8.13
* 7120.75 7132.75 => 0.6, 7.71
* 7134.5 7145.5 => 0.3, 7.78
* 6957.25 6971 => 0.1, 8.83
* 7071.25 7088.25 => 1.5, 7.59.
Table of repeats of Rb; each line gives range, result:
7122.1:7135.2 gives 7.83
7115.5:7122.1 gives 7.46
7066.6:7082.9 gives 7.68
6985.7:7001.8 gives 8.4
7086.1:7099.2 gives 7.86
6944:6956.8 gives 9.74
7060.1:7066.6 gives 8.44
